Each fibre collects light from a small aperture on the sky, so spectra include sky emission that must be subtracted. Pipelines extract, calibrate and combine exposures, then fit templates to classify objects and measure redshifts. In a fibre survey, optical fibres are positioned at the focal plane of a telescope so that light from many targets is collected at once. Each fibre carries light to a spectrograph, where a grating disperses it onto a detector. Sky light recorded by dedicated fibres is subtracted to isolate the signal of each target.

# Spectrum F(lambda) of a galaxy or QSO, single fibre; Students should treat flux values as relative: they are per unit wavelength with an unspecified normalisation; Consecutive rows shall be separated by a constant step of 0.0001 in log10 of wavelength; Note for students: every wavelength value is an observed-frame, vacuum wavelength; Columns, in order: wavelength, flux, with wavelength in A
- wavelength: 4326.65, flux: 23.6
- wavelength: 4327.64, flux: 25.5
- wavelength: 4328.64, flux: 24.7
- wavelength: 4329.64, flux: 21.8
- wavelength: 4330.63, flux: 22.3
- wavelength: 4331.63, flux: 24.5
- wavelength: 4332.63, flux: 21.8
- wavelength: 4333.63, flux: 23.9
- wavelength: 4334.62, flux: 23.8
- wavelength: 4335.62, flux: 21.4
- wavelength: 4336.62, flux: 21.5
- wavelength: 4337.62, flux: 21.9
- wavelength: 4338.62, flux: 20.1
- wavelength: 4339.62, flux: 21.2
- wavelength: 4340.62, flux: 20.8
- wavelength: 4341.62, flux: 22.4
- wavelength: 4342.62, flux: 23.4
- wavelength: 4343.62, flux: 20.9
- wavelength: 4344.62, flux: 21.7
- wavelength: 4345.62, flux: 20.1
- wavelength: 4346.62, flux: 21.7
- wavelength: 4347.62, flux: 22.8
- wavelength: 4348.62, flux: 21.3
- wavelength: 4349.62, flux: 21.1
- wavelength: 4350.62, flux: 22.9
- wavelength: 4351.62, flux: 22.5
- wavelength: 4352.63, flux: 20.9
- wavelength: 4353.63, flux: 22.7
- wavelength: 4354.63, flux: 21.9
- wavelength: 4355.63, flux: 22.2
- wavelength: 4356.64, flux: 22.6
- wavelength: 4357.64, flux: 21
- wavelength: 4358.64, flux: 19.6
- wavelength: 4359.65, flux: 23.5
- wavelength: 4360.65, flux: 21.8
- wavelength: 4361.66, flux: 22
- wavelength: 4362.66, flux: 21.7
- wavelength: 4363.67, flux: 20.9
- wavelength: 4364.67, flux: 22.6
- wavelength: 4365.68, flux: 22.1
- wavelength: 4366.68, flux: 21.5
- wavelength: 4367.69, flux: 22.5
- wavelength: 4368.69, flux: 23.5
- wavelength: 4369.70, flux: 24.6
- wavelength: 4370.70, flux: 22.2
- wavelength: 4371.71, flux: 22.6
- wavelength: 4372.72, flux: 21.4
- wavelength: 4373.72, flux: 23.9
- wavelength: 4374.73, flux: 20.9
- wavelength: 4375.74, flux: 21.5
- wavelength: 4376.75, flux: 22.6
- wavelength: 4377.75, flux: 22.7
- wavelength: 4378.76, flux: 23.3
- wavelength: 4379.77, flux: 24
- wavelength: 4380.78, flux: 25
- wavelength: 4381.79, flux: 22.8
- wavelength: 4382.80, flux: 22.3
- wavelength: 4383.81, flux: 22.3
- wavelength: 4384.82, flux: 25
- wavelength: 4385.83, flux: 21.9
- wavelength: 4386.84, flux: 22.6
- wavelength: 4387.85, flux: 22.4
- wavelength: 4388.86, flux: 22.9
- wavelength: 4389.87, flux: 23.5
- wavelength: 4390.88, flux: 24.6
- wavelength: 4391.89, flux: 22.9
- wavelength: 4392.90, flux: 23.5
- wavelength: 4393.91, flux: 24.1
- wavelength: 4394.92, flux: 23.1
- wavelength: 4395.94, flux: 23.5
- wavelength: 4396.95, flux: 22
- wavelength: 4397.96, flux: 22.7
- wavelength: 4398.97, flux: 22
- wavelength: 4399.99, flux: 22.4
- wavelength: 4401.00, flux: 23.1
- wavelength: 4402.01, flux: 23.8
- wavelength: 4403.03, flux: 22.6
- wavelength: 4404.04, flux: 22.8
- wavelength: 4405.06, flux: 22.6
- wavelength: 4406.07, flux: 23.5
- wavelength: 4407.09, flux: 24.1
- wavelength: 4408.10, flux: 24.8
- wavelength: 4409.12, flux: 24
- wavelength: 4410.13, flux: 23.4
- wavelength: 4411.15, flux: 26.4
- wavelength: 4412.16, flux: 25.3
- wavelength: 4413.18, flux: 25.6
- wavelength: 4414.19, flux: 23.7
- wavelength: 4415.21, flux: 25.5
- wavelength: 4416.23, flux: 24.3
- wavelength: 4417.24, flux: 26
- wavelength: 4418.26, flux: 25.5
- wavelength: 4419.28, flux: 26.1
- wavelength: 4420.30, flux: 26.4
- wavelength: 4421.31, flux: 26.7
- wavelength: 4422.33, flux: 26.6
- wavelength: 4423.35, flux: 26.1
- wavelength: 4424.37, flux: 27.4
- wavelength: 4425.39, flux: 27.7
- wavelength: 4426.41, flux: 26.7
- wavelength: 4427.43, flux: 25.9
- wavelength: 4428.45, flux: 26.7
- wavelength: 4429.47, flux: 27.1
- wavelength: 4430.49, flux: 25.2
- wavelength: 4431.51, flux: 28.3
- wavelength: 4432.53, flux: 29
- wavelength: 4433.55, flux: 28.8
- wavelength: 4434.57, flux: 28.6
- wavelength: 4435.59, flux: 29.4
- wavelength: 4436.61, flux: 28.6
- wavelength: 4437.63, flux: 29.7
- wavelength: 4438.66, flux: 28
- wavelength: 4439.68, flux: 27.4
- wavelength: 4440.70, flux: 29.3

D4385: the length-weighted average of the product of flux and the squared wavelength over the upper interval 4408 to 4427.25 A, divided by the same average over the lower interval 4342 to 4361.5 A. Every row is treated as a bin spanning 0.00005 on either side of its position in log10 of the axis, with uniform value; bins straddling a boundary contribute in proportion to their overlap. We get 1.21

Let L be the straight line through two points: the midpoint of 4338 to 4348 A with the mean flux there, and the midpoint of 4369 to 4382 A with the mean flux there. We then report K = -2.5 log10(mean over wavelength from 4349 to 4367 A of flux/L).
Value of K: 0.01 mag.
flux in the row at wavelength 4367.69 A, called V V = 22.5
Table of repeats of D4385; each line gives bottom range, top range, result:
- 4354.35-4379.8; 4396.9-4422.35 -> 1.11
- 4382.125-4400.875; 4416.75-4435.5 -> 1.19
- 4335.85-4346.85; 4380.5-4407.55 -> 1.10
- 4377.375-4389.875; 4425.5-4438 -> 1.23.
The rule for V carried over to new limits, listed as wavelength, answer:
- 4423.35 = 26.1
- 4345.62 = 20.1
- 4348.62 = 21.3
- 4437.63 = 29.7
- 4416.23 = 24.3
